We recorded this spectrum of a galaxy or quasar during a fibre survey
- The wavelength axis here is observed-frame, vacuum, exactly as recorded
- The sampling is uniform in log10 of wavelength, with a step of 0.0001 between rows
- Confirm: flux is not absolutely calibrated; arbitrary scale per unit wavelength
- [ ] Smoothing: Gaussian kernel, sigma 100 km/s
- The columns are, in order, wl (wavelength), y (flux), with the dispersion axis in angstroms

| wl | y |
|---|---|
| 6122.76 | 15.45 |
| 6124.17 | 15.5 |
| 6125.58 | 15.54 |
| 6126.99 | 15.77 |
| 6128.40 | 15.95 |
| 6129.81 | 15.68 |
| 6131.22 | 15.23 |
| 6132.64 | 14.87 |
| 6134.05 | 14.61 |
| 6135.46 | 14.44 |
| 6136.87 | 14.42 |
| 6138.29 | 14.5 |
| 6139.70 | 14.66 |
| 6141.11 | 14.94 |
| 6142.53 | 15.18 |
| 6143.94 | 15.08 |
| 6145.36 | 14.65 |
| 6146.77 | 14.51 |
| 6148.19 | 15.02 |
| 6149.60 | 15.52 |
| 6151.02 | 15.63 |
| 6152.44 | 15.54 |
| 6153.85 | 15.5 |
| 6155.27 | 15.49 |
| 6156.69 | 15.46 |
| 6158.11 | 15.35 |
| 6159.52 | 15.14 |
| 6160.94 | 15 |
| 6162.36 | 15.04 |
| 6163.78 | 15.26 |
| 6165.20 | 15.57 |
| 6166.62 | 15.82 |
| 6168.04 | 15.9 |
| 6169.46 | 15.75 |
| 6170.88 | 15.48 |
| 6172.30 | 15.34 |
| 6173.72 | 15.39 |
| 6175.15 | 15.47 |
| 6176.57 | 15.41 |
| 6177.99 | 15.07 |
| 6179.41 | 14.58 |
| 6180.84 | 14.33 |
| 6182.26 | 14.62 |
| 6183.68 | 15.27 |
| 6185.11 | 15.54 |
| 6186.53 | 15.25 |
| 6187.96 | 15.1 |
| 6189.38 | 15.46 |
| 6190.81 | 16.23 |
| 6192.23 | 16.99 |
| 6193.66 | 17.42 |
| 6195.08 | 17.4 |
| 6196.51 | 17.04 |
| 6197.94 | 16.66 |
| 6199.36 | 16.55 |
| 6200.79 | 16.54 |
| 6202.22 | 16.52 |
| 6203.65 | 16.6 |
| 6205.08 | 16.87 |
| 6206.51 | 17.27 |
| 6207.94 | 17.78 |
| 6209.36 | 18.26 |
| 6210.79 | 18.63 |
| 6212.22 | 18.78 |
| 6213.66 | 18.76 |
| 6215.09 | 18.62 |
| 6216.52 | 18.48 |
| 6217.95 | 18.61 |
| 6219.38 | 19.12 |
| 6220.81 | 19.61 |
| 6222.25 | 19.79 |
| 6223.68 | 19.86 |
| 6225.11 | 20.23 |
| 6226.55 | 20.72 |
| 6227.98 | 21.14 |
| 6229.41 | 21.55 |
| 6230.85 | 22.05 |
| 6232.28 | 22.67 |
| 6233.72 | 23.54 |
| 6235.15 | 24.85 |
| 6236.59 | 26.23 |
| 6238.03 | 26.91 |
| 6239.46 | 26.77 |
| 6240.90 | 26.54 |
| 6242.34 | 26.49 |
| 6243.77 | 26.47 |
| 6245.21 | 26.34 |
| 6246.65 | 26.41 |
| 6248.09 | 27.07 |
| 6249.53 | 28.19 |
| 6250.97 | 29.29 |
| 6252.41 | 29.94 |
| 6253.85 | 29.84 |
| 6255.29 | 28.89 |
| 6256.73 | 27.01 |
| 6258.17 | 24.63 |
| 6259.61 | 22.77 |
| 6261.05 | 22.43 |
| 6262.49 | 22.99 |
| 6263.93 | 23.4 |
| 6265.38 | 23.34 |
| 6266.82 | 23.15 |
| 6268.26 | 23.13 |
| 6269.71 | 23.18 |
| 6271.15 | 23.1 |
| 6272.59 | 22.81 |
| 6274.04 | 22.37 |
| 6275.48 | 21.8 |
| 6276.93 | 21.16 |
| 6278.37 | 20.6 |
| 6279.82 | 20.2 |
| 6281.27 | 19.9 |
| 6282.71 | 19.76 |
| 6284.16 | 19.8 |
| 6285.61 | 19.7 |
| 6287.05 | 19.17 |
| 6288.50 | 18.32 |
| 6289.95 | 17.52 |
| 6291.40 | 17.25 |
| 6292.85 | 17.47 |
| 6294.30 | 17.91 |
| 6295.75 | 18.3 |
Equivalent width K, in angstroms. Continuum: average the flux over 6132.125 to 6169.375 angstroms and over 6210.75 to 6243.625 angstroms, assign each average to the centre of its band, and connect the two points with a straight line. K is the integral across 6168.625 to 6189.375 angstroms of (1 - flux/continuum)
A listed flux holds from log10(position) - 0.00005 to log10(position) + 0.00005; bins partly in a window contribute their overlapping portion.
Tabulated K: 2.8 angstroms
